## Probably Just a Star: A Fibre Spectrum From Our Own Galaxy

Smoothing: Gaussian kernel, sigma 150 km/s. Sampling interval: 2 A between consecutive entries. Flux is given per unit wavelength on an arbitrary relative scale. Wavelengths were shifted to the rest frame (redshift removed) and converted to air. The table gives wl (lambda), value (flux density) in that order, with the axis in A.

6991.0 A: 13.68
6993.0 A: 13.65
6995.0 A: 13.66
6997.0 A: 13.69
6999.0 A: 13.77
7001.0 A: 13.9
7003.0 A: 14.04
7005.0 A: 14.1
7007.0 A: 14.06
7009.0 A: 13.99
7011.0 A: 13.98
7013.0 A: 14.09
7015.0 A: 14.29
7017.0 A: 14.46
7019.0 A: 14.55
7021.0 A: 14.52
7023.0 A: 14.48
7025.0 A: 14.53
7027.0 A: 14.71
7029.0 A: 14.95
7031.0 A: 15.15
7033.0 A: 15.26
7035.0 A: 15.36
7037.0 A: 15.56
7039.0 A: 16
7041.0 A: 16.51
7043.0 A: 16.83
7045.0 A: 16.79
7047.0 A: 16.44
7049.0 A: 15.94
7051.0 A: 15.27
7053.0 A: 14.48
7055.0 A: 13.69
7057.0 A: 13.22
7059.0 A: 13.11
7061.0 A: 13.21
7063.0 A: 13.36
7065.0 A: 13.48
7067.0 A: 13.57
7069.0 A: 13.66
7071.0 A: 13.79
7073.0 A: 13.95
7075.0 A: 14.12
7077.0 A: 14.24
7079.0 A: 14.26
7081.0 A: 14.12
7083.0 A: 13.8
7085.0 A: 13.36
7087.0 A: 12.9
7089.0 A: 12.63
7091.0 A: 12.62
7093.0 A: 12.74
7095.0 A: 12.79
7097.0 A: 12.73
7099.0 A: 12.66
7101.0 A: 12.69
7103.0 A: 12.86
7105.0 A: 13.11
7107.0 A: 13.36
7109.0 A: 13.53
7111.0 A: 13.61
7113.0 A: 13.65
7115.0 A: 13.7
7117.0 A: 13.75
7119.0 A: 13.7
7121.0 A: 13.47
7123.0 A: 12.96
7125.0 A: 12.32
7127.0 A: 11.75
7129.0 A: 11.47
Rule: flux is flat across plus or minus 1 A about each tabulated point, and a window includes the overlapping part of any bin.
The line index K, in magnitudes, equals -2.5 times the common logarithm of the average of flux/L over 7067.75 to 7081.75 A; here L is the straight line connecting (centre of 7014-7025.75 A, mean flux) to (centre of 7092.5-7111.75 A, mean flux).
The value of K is -0.04 mag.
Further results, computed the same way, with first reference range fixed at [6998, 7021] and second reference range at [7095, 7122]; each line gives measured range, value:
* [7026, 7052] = -0.138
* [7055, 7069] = 0.024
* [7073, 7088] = -0.025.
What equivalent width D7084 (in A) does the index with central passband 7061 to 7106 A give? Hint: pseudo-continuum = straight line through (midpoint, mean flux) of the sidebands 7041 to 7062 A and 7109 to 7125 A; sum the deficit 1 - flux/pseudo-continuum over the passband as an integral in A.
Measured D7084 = 2.9 A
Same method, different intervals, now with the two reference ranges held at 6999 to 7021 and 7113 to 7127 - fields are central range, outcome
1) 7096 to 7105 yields 0.41 A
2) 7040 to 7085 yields -2.33 A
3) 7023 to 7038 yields -1.14 A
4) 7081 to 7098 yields 0.59 A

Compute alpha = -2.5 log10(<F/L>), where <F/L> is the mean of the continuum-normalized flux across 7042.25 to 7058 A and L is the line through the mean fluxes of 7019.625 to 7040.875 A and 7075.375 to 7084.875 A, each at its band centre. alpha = -0.045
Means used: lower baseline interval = 15.1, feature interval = 15.3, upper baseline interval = 14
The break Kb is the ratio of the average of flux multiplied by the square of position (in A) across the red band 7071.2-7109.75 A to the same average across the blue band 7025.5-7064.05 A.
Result 0.90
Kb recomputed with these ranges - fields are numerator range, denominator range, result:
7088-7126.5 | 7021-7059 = 0.88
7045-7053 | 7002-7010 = 1.14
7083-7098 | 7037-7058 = 0.84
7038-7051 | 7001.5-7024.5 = 1.16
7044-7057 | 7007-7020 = 1.09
